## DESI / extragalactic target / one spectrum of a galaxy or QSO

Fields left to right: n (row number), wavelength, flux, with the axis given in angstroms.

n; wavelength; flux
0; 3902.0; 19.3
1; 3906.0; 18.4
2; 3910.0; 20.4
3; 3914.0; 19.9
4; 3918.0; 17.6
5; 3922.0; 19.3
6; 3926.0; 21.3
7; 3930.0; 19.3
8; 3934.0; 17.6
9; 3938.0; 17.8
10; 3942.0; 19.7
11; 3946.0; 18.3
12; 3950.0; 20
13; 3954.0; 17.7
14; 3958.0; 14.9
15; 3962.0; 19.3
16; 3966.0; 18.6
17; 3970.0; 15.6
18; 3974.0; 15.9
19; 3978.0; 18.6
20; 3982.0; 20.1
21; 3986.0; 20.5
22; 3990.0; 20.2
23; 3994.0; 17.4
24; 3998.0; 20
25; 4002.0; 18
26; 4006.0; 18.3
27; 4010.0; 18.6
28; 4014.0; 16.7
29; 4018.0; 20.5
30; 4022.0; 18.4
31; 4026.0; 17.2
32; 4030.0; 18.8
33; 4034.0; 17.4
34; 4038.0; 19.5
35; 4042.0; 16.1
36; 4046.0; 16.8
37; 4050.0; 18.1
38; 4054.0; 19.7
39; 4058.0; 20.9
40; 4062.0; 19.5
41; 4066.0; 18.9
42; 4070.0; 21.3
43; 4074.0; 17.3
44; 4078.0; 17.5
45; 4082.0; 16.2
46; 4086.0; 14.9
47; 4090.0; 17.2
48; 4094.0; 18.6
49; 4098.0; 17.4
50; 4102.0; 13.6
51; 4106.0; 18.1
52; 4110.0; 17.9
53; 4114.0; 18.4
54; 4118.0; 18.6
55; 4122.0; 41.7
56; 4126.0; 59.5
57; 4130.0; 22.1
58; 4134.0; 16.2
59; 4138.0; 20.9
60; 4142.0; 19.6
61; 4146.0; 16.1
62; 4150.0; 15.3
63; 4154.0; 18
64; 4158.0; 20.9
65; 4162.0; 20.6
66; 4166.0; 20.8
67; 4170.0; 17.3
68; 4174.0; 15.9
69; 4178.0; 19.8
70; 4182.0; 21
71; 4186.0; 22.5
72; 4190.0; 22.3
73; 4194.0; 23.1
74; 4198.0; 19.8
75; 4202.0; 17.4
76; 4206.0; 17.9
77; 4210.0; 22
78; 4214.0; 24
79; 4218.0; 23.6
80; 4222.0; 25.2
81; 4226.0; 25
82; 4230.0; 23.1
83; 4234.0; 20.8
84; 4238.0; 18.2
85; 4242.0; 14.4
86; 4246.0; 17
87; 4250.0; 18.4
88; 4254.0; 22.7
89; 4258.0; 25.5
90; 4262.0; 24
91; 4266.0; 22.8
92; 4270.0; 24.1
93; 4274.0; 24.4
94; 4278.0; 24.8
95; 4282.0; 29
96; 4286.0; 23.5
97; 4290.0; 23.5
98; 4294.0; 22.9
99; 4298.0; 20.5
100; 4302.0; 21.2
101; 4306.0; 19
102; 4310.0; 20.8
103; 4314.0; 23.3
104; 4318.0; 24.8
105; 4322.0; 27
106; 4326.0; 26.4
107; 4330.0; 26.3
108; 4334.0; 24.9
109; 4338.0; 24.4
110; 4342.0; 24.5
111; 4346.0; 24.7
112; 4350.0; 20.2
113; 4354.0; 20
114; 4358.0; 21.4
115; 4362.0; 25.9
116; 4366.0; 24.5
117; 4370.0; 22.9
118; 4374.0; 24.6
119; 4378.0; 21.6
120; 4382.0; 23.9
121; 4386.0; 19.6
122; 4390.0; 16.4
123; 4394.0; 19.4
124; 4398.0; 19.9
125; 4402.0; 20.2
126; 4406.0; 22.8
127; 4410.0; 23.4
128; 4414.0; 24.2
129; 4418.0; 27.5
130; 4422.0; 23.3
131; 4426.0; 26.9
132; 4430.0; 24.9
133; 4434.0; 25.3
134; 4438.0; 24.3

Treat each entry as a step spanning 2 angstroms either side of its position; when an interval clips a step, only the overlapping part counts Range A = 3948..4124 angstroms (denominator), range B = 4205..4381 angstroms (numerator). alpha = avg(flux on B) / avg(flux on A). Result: 1.23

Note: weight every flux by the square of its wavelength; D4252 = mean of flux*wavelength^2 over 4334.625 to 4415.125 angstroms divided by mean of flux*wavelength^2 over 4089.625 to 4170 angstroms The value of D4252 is 1.16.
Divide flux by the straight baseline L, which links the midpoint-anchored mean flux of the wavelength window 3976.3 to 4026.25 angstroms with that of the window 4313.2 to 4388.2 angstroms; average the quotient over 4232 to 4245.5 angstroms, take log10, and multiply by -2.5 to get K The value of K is 0.24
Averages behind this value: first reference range 18.9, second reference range 23.7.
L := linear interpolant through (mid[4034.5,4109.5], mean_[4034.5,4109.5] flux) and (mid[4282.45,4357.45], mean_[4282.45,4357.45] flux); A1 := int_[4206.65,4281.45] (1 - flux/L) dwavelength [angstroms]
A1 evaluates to -2.2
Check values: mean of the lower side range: 17.9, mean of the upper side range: 23.3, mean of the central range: 22.3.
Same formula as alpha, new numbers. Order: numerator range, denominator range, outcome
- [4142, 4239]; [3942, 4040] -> 1.11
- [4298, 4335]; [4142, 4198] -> 1.21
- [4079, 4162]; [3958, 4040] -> 1.14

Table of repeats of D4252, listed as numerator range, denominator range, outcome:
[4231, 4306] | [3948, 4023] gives 1.37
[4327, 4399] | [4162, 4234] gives 1.15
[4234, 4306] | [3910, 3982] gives 1.40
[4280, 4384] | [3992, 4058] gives 1.49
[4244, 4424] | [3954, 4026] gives 1.48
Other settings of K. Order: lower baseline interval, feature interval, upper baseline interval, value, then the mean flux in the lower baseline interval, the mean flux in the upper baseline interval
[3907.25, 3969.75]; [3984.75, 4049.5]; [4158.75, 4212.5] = 0.04 mag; 18.7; 20.1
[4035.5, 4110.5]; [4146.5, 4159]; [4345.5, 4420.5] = 0.08 mag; 17.9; 22.2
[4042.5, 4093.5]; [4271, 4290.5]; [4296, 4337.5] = -0.11 mag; 18.1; 23.5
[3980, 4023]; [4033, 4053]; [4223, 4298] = 0.11 mag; 19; 22.4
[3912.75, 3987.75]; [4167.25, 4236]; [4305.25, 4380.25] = 0.03 mag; 18.5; 23.6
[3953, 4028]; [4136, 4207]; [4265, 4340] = 0.11 mag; 18.2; 23.9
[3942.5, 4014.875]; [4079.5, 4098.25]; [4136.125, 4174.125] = 0.10 mag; 18.3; 18.7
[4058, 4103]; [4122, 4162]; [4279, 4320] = -0.25 mag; 17.7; 22.9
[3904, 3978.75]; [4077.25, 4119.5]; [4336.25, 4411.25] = 0.16 mag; 18.4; 22.1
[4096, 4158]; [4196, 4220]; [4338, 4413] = 0.07 mag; 22.2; 22.1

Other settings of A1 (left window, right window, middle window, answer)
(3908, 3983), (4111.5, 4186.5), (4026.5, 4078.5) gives 4.90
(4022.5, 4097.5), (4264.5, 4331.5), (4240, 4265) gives 2.51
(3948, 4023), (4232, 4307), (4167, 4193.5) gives 1.05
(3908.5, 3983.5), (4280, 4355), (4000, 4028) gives 1.70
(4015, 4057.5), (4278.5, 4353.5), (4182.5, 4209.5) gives 0.94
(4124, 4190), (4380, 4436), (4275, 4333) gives -4.02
